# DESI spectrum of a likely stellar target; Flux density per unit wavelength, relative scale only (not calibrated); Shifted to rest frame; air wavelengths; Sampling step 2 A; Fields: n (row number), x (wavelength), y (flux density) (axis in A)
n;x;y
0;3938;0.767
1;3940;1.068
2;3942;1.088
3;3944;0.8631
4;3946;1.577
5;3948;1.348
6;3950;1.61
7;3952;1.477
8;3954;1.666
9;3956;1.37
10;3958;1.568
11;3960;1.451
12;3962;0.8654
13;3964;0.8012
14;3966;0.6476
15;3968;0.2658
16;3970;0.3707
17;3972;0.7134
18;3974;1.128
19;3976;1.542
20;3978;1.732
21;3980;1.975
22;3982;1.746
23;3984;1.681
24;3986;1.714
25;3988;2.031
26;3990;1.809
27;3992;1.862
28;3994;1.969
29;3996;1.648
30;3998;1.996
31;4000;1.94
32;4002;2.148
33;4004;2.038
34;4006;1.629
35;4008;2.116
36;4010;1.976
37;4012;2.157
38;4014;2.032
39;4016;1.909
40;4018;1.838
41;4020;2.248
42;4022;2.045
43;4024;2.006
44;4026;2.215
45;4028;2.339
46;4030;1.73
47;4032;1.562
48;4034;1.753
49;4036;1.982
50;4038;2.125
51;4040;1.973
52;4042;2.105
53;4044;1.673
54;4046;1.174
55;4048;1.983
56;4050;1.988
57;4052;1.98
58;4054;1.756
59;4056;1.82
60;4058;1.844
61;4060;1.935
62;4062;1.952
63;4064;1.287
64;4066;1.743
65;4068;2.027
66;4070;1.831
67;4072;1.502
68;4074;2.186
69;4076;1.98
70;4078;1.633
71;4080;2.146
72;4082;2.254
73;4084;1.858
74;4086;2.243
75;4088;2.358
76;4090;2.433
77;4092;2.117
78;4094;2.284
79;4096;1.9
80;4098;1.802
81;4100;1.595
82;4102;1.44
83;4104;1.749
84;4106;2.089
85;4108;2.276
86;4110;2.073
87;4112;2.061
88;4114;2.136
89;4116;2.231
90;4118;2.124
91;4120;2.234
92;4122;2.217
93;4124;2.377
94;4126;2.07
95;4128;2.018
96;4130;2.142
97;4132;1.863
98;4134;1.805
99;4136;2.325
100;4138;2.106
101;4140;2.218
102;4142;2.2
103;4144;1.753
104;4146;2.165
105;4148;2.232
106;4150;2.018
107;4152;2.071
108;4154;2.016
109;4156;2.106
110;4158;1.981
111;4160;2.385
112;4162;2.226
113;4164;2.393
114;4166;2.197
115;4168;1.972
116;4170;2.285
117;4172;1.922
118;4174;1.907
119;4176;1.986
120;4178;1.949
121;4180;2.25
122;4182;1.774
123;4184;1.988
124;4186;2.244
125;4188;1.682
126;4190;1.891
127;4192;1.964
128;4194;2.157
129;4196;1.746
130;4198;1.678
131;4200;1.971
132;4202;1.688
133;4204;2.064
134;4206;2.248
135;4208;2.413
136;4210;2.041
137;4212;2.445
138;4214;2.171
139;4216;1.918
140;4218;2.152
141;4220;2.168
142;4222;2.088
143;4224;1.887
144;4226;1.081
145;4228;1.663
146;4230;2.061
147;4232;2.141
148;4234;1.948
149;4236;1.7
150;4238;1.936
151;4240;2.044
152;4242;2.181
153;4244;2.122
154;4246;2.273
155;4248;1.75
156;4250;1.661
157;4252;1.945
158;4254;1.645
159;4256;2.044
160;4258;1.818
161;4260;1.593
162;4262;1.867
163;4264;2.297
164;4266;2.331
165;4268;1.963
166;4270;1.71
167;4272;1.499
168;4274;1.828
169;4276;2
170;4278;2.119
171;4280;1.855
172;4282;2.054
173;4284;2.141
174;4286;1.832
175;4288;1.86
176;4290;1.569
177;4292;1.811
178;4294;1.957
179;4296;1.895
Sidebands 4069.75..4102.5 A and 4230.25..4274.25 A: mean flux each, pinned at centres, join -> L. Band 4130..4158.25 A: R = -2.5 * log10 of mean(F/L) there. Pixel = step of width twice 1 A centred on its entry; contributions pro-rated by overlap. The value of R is -0.055 mag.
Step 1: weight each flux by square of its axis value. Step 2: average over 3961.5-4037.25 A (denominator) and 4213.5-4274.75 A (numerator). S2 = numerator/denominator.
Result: 1.27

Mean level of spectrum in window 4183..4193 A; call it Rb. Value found 1.95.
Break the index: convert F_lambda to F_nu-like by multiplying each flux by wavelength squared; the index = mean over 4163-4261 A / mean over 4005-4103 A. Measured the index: 1.1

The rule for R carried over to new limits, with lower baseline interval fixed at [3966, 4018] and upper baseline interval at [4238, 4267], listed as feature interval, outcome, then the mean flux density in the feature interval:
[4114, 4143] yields -0.17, 2.14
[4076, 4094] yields -0.20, 2.13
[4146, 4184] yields -0.12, 2.09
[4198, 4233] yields -0.04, 2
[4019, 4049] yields -0.13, 1.93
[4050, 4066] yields -0.04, 1.8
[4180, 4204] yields -0.01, 1.91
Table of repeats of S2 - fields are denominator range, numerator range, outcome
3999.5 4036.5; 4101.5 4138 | 1.10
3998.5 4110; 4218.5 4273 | 1.08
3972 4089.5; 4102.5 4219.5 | 1.17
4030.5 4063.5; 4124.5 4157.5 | 1.18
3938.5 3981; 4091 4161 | 1.88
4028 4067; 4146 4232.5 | 1.19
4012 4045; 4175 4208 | 1.08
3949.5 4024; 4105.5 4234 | 1.39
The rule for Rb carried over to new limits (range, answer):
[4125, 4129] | 2.04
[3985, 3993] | 1.85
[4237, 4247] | 2.11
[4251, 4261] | 1.81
